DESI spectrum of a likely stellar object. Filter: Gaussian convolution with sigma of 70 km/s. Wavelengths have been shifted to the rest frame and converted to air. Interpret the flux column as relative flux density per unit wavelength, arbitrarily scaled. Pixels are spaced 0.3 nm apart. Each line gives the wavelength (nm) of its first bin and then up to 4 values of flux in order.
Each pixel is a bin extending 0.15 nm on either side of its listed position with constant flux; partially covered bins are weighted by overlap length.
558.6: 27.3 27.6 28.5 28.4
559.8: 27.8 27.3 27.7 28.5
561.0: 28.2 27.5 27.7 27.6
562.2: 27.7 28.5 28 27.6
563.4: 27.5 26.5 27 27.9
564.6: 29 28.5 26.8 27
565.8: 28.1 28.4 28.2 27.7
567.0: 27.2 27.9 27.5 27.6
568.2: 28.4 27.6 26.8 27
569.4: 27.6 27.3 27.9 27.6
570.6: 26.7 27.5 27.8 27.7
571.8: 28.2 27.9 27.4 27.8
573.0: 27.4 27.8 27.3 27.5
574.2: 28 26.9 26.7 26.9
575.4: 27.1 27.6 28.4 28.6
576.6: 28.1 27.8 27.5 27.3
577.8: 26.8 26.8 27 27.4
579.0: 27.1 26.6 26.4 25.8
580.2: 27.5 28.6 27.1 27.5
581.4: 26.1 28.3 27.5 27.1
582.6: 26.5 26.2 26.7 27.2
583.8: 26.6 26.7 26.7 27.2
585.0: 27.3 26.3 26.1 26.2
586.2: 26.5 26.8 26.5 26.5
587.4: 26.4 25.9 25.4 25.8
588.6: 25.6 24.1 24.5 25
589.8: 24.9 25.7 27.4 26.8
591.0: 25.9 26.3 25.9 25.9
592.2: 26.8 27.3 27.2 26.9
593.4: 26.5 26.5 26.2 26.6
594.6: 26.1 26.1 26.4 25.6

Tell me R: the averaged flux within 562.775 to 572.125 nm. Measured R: 27.6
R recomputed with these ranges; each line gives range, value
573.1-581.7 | 27.3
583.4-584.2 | 26.8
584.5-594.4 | 26.2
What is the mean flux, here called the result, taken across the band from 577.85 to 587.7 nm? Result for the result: 26.8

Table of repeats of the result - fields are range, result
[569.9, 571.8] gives 27.6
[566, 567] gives 27.9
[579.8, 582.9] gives 27.2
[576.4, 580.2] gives 27.1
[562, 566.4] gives 27.8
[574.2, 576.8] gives 27.6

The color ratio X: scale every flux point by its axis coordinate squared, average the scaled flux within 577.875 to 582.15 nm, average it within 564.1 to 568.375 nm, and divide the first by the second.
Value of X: 1.02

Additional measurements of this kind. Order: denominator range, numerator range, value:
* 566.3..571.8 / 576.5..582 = 1.02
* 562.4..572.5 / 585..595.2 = 1.02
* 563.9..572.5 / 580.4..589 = 1.02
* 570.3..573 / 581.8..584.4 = 1.01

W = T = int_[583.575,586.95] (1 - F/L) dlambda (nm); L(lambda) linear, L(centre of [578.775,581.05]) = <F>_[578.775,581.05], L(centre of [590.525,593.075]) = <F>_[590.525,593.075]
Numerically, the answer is 0.02 nm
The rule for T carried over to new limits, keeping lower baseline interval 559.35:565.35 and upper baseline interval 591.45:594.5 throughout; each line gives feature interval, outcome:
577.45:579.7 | 0.02 nm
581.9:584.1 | 0.01 nm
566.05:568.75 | -0.02 nm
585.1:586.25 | 0.02 nm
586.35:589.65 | 0.13 nm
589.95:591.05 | 0.01 nm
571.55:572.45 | -0.02 nm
